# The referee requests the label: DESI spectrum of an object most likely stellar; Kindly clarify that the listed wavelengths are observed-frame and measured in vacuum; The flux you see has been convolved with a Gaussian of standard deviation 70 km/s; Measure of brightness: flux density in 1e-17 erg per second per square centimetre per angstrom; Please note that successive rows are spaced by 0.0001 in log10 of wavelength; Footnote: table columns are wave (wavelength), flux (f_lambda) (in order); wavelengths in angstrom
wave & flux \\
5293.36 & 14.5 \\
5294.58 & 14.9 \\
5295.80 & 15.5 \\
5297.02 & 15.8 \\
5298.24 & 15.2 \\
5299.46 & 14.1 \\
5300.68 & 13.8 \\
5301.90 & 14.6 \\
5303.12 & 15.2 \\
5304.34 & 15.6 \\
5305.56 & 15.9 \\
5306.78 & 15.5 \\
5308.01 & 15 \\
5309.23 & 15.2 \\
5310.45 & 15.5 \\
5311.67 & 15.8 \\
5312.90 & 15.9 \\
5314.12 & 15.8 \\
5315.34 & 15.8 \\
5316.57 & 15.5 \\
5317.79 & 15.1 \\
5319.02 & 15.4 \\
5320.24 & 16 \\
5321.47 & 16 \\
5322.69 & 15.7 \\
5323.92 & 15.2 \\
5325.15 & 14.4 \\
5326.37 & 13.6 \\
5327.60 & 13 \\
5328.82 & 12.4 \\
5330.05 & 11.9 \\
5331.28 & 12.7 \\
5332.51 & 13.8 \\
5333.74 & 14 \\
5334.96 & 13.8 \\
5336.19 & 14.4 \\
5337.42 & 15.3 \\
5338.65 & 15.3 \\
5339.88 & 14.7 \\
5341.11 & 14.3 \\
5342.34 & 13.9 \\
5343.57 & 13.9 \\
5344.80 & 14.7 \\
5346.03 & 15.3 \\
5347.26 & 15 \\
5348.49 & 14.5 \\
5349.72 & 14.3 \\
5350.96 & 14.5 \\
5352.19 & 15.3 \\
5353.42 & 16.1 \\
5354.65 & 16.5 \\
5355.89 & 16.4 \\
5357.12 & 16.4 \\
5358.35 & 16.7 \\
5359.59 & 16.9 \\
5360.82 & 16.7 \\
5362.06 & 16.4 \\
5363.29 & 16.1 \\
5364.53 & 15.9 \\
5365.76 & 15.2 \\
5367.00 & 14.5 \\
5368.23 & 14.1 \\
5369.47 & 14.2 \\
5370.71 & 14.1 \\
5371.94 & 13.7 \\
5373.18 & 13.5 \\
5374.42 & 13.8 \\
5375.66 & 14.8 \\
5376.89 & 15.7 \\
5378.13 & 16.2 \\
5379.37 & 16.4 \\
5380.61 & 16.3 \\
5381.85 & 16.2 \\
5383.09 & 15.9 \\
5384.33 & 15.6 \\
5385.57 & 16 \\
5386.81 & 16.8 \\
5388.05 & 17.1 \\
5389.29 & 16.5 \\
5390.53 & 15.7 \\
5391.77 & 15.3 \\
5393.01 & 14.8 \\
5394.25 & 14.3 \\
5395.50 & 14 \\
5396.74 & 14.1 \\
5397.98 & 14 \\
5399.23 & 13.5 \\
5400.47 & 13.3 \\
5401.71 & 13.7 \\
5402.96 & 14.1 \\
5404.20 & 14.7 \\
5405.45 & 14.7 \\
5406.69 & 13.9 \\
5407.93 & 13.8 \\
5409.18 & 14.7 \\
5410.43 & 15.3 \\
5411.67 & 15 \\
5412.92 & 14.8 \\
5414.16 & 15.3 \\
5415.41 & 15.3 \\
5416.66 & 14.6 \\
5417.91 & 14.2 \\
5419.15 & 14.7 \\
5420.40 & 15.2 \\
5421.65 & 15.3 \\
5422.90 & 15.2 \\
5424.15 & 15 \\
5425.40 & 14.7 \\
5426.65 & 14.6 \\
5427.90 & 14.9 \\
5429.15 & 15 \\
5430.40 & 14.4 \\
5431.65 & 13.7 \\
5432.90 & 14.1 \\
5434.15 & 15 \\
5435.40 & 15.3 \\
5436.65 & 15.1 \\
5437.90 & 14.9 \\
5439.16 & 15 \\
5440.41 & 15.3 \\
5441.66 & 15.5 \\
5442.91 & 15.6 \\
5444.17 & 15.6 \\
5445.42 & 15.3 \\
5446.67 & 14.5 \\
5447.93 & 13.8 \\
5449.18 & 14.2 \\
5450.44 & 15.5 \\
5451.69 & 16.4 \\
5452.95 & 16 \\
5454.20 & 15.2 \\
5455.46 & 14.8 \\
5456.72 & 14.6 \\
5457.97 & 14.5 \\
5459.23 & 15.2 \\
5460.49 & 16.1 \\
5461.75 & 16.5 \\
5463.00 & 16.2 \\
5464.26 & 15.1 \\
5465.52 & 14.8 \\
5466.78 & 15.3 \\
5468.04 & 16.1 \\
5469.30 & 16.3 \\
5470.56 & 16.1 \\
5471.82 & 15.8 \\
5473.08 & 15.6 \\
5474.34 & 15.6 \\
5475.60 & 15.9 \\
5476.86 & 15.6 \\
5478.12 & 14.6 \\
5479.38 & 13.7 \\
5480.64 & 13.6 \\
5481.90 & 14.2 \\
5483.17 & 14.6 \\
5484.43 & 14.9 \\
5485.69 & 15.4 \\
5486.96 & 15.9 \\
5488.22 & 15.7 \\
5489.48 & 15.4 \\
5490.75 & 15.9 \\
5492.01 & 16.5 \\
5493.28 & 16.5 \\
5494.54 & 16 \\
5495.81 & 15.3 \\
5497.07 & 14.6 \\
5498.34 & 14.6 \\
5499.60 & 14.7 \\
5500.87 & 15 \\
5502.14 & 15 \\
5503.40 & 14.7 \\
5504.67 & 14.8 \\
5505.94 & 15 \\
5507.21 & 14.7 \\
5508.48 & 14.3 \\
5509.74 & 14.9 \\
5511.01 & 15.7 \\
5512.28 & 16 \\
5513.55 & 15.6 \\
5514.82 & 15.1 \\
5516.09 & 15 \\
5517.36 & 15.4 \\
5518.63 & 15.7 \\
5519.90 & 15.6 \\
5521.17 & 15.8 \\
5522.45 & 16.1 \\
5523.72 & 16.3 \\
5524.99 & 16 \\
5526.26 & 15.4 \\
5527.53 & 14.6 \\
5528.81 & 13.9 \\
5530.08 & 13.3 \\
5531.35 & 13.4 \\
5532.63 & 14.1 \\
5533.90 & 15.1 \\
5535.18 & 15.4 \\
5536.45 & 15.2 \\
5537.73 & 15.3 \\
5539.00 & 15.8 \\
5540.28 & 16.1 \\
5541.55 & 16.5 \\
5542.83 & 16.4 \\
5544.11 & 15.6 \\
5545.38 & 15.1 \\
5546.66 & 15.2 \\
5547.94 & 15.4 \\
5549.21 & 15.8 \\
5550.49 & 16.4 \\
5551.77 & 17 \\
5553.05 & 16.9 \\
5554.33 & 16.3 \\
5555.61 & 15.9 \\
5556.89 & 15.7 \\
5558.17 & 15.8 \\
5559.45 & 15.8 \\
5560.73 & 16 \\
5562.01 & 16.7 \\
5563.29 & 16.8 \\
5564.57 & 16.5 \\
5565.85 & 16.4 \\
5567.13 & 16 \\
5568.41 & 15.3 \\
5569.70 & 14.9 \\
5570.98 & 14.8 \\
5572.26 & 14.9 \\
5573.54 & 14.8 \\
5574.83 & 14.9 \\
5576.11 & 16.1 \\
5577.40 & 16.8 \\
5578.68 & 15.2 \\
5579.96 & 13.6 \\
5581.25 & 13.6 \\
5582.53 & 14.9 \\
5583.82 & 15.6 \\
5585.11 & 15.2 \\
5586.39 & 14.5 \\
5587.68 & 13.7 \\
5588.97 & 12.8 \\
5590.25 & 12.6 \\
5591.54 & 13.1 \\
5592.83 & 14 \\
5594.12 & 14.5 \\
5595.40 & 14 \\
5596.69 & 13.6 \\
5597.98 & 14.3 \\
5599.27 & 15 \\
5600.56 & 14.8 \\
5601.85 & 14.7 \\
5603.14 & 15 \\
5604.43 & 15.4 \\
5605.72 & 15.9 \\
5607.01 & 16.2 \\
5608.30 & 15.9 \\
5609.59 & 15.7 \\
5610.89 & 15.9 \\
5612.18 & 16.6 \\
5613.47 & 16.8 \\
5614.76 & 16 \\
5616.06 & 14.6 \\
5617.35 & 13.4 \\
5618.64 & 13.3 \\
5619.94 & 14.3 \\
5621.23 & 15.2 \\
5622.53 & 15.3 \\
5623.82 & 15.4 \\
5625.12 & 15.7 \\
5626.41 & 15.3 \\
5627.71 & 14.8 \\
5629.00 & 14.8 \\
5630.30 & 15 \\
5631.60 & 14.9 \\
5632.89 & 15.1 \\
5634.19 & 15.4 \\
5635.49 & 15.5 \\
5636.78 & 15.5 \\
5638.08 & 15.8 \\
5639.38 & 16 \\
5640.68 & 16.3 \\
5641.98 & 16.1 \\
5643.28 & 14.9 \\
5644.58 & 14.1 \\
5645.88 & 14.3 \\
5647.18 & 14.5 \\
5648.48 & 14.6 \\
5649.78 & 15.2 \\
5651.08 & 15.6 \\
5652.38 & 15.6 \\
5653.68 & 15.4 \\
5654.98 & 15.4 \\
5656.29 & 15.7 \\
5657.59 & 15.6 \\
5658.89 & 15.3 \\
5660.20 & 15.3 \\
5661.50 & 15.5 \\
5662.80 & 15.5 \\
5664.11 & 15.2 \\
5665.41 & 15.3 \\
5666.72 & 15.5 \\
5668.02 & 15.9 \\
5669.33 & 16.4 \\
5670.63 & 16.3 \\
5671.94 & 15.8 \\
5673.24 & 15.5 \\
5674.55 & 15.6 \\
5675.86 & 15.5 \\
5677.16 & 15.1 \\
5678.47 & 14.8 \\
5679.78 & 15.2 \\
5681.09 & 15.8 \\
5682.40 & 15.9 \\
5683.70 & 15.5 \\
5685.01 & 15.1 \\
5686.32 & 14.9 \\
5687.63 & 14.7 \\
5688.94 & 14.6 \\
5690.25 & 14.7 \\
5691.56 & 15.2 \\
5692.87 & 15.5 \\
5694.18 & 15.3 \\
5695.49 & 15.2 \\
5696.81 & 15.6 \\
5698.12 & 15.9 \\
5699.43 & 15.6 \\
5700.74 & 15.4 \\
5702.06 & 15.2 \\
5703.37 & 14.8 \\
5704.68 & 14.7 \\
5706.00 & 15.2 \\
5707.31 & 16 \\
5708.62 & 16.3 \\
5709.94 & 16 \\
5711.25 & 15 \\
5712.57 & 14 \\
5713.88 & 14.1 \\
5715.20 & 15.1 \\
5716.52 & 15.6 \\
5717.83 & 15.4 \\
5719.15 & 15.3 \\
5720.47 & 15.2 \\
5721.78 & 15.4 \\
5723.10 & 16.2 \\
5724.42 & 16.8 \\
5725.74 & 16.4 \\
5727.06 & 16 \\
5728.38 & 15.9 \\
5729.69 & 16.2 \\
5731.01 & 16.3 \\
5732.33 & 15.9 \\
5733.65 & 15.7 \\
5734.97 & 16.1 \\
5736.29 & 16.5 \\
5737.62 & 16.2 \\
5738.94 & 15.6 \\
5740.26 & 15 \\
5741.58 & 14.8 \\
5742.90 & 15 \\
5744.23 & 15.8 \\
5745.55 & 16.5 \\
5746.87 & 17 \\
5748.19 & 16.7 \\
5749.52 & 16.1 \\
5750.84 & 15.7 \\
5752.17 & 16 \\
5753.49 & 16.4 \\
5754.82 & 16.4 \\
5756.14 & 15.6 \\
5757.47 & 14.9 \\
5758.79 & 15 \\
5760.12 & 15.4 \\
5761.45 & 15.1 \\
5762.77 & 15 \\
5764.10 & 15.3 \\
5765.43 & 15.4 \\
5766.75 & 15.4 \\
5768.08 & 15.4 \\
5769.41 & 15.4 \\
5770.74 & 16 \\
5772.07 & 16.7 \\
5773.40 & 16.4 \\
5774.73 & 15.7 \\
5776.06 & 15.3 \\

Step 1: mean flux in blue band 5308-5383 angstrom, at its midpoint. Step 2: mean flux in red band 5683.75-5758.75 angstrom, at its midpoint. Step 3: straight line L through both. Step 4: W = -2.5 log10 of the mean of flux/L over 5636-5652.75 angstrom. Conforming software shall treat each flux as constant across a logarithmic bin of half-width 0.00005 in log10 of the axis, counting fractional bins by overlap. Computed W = 0.01 mag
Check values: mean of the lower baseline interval 15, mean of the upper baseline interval 15.6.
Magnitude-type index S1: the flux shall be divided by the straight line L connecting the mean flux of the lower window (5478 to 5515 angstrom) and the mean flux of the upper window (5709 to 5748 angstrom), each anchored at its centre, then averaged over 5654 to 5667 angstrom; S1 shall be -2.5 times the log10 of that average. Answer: 0.01 mag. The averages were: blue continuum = 15.1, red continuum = 15.7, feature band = 15.4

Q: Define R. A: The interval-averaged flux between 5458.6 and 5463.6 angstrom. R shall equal 16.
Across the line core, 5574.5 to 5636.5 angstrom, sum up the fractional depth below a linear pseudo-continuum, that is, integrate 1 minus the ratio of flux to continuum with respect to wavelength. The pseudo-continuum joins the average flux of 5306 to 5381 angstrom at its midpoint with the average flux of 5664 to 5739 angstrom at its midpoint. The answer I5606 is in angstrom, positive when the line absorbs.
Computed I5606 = 1.9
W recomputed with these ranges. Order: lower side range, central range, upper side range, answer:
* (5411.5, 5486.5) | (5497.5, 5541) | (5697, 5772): 0.01 mag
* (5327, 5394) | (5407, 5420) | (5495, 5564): 0.03 mag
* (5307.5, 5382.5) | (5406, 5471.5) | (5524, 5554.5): 0.01 mag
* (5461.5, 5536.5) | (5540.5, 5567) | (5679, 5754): -0.05 mag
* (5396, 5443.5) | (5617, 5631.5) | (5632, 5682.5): 0.04 mag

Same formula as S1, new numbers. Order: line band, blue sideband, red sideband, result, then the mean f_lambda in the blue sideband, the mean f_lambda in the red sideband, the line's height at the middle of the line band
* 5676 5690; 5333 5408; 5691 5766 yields 0.027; 15.1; 15.6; 15.5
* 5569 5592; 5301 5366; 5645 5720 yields 0.049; 15.1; 15.3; 15.2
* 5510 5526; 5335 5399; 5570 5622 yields -0.050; 15.2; 14.8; 15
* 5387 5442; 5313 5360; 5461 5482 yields 0.028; 14.9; 15.4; 15.2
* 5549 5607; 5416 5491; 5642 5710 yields 0.005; 15.1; 15.3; 15.2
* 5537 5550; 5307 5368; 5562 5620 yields -0.052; 15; 15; 15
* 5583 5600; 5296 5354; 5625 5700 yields 0.085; 14.8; 15.3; 15.2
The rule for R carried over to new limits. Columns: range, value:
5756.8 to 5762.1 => 15.1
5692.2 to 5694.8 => 15.4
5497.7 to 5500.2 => 14.7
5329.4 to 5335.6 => 13.2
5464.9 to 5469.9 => 15.6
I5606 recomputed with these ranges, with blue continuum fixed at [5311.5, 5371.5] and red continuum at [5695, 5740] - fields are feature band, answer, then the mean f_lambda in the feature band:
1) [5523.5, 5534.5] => 0.48 angstrom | 14.6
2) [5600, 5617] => -0.22 angstrom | 15.6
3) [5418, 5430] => 0.15 angstrom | 14.9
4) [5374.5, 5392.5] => -1.12 angstrom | 16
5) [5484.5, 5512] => -0.07 angstrom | 15.3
